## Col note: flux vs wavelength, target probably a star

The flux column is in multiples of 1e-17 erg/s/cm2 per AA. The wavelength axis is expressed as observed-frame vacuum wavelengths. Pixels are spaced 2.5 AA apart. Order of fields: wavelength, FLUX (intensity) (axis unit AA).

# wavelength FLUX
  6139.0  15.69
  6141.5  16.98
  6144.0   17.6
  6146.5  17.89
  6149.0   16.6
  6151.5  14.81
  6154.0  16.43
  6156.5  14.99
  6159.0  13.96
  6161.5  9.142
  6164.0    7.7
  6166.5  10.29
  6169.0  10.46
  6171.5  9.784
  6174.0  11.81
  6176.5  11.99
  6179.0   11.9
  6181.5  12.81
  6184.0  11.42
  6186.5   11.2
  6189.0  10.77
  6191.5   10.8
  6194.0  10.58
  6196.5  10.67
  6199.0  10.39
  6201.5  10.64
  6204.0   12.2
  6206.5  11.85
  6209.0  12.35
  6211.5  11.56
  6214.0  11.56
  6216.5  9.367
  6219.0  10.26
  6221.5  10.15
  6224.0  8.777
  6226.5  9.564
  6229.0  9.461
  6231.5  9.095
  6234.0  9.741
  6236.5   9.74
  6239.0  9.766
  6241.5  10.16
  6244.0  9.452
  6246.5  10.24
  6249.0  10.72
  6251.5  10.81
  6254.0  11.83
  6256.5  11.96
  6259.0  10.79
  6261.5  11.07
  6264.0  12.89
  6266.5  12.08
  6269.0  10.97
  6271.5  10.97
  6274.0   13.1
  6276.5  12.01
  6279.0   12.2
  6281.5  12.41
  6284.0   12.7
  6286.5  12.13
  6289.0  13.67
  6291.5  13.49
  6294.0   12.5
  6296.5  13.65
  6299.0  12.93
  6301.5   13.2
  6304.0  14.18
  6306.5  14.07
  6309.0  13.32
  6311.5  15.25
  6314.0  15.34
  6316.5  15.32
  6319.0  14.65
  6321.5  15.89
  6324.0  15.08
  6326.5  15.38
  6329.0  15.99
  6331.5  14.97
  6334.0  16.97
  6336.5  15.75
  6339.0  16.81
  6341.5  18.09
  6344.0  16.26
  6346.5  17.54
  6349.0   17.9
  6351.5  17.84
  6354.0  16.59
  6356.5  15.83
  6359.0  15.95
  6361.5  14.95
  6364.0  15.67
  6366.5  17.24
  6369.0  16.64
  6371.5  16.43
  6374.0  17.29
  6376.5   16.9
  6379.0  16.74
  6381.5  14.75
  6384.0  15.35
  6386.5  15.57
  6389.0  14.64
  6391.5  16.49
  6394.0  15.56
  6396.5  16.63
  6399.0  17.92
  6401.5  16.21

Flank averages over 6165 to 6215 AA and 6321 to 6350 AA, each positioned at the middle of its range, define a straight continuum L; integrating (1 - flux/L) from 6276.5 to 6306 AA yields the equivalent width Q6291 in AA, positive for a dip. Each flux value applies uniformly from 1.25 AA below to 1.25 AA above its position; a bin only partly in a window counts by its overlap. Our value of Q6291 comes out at 3.6 AA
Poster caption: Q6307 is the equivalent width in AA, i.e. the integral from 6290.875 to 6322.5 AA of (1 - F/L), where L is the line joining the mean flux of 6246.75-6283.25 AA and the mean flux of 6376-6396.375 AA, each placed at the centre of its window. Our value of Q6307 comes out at -2.5 AA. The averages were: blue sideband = 11.7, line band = 14.1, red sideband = 15.8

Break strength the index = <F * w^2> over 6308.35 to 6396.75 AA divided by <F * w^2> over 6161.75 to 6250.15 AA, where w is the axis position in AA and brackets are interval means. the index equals 1.60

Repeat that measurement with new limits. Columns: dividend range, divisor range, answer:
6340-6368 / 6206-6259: 1.67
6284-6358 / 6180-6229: 1.45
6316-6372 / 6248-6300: 1.37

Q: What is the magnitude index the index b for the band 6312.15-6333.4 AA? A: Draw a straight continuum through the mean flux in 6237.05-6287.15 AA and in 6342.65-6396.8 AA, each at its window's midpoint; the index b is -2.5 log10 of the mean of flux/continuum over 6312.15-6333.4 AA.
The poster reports -0.09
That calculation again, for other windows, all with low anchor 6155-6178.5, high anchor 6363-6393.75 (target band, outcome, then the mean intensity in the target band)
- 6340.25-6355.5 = -0.13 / 17.3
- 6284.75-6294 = 0.09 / 13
